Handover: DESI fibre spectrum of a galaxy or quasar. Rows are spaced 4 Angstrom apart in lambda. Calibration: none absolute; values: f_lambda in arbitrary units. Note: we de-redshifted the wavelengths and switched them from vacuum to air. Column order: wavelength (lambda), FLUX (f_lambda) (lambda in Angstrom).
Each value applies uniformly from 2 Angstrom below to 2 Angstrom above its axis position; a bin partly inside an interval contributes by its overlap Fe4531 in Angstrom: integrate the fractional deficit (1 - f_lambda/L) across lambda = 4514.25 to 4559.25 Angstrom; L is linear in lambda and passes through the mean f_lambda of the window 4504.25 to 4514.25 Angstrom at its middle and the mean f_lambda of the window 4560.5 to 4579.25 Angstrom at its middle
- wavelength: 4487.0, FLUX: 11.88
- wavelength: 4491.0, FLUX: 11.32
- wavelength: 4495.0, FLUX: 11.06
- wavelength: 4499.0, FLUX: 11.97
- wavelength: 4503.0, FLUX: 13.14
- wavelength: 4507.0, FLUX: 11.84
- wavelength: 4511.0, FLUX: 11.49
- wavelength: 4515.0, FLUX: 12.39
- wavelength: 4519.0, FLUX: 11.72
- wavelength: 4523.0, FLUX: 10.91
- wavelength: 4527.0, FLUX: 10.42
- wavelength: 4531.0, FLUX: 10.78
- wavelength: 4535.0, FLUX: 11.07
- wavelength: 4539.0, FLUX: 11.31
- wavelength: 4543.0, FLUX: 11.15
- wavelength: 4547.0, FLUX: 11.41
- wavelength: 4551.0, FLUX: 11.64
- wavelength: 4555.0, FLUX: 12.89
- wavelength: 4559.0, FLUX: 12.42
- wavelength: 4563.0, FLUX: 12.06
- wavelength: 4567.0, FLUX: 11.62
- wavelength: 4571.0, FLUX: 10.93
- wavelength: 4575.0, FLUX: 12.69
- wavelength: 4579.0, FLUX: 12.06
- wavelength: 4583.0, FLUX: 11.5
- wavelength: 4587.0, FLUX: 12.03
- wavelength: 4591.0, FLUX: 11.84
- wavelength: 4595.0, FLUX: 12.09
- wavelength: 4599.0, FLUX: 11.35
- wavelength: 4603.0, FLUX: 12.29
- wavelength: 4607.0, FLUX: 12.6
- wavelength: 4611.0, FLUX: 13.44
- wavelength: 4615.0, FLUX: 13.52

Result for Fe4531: 1.59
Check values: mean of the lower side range 11.9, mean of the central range 11.4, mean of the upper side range 11.9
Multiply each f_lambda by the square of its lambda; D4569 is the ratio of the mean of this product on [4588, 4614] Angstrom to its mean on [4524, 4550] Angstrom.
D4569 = 1.1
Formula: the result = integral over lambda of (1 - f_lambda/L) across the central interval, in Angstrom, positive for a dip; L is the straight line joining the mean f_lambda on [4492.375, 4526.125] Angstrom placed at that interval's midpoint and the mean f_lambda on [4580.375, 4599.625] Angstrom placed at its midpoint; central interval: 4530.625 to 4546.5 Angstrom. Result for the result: 0.86 Angstrom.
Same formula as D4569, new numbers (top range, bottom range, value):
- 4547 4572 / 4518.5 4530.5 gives 1.11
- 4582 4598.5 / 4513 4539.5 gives 1.09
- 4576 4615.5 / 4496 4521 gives 1.06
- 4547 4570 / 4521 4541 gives 1.12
